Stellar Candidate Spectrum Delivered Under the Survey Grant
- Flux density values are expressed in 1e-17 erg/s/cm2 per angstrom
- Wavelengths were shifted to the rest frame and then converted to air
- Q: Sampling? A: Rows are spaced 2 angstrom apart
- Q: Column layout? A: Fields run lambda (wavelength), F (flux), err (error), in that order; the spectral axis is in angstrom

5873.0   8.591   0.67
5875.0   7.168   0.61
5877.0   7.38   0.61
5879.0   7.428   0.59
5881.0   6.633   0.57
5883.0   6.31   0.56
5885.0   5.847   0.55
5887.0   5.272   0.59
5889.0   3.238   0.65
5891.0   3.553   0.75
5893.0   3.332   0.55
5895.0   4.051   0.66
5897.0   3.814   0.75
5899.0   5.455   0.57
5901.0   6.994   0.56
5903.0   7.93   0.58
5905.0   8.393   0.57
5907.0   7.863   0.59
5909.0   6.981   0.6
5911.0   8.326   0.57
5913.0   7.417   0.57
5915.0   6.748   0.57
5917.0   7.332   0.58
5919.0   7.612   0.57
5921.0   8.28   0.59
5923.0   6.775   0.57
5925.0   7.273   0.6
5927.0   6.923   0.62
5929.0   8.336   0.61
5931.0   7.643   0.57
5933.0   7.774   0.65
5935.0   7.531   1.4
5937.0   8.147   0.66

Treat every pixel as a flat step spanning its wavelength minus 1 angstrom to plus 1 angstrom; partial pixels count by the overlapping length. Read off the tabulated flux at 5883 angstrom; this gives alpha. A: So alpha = 6.31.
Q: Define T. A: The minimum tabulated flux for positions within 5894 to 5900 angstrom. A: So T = 3.814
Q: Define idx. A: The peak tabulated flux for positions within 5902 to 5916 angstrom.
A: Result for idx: 8.393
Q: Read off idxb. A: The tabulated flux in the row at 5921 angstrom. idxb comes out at 8.28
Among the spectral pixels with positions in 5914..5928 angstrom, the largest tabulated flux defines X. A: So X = 8.28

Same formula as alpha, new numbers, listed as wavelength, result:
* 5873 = 8.591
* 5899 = 5.455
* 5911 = 8.326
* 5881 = 6.633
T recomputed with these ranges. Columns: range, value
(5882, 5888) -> 5.272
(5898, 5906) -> 5.455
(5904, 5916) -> 6.748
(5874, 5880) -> 7.168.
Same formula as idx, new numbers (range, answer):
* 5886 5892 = 5.272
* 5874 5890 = 7.428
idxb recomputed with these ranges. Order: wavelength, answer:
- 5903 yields 7.93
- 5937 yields 8.147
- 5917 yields 7.332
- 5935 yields 7.531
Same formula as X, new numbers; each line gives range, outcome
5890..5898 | 4.051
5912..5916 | 7.417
